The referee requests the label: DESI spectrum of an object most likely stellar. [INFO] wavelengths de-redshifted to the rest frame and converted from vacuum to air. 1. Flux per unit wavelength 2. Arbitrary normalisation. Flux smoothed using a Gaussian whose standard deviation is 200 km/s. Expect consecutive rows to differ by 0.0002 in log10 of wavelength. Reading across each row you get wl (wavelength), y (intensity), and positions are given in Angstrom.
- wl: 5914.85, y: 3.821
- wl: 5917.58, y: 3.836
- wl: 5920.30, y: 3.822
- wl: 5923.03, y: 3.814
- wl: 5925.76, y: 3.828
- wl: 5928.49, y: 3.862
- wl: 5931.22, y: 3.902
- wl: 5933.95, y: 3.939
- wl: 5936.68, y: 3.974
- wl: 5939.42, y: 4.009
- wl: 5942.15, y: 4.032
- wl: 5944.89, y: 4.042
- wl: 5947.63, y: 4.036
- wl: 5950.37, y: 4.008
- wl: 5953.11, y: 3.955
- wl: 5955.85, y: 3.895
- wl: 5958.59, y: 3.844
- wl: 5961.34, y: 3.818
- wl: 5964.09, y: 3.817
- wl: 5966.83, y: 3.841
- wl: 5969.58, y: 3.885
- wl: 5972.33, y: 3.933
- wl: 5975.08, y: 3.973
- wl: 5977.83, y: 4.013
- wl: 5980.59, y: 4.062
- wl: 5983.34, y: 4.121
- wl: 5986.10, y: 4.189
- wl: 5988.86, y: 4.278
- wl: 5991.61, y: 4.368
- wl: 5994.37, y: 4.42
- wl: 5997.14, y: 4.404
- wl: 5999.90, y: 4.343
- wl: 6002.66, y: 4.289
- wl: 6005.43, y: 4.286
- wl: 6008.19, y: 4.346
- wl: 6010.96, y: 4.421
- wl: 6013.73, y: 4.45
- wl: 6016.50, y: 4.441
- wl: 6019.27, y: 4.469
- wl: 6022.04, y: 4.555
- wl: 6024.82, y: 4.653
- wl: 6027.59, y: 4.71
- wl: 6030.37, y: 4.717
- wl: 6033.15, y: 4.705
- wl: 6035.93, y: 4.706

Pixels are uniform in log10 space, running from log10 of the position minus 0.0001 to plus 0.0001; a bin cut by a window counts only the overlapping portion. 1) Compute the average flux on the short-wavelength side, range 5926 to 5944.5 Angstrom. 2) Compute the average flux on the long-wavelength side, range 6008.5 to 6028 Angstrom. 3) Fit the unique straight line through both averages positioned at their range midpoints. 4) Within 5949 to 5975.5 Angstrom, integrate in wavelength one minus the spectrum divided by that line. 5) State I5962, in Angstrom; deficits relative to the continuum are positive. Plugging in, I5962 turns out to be 1.5 Angstrom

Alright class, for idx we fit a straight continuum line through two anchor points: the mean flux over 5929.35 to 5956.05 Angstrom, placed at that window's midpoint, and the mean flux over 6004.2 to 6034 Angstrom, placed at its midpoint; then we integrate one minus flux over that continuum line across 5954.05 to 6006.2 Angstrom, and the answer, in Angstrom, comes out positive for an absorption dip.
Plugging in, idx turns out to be 1.93 Angstrom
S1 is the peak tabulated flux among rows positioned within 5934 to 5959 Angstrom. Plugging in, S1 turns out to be 4.042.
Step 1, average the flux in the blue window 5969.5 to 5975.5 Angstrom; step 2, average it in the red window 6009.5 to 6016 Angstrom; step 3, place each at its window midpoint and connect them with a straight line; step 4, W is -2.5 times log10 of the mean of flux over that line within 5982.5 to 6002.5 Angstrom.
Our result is -0.032 mag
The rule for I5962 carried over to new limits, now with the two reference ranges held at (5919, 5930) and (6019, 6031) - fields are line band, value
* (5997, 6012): 0.4 Angstrom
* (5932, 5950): -0.2 Angstrom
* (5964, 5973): 0.7 Angstrom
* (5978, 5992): 0.4 Angstrom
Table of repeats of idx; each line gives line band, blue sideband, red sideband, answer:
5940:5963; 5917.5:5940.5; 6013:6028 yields 0.5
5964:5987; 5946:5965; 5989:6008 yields 0.7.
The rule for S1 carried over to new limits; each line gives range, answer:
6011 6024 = 4.555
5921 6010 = 4.42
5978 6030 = 4.71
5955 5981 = 4.062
